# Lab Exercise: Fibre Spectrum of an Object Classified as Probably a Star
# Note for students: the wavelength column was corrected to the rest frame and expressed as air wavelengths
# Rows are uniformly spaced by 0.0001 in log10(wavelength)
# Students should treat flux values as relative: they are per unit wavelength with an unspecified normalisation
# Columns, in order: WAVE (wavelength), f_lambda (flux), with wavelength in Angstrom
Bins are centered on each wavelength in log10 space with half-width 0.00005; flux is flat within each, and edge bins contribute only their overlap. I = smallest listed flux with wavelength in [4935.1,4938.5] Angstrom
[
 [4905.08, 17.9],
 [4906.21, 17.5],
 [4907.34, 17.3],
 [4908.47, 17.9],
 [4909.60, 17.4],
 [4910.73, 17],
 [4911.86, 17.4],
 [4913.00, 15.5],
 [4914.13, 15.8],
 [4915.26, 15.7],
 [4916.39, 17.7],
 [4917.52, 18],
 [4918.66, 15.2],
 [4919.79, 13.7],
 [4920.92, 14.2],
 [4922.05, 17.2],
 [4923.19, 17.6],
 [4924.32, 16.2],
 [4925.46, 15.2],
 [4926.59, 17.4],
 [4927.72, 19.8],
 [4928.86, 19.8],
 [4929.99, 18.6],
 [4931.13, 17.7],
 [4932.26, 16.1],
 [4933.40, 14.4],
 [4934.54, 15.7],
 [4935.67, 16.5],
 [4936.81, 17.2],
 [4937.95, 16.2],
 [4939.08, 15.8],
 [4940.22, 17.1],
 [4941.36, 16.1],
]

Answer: 16.2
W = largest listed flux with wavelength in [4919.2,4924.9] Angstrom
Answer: 17.6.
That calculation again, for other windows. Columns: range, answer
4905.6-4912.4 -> 17.9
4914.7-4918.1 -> 18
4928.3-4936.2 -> 19.8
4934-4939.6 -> 17.2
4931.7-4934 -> 16.1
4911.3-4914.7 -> 17.4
